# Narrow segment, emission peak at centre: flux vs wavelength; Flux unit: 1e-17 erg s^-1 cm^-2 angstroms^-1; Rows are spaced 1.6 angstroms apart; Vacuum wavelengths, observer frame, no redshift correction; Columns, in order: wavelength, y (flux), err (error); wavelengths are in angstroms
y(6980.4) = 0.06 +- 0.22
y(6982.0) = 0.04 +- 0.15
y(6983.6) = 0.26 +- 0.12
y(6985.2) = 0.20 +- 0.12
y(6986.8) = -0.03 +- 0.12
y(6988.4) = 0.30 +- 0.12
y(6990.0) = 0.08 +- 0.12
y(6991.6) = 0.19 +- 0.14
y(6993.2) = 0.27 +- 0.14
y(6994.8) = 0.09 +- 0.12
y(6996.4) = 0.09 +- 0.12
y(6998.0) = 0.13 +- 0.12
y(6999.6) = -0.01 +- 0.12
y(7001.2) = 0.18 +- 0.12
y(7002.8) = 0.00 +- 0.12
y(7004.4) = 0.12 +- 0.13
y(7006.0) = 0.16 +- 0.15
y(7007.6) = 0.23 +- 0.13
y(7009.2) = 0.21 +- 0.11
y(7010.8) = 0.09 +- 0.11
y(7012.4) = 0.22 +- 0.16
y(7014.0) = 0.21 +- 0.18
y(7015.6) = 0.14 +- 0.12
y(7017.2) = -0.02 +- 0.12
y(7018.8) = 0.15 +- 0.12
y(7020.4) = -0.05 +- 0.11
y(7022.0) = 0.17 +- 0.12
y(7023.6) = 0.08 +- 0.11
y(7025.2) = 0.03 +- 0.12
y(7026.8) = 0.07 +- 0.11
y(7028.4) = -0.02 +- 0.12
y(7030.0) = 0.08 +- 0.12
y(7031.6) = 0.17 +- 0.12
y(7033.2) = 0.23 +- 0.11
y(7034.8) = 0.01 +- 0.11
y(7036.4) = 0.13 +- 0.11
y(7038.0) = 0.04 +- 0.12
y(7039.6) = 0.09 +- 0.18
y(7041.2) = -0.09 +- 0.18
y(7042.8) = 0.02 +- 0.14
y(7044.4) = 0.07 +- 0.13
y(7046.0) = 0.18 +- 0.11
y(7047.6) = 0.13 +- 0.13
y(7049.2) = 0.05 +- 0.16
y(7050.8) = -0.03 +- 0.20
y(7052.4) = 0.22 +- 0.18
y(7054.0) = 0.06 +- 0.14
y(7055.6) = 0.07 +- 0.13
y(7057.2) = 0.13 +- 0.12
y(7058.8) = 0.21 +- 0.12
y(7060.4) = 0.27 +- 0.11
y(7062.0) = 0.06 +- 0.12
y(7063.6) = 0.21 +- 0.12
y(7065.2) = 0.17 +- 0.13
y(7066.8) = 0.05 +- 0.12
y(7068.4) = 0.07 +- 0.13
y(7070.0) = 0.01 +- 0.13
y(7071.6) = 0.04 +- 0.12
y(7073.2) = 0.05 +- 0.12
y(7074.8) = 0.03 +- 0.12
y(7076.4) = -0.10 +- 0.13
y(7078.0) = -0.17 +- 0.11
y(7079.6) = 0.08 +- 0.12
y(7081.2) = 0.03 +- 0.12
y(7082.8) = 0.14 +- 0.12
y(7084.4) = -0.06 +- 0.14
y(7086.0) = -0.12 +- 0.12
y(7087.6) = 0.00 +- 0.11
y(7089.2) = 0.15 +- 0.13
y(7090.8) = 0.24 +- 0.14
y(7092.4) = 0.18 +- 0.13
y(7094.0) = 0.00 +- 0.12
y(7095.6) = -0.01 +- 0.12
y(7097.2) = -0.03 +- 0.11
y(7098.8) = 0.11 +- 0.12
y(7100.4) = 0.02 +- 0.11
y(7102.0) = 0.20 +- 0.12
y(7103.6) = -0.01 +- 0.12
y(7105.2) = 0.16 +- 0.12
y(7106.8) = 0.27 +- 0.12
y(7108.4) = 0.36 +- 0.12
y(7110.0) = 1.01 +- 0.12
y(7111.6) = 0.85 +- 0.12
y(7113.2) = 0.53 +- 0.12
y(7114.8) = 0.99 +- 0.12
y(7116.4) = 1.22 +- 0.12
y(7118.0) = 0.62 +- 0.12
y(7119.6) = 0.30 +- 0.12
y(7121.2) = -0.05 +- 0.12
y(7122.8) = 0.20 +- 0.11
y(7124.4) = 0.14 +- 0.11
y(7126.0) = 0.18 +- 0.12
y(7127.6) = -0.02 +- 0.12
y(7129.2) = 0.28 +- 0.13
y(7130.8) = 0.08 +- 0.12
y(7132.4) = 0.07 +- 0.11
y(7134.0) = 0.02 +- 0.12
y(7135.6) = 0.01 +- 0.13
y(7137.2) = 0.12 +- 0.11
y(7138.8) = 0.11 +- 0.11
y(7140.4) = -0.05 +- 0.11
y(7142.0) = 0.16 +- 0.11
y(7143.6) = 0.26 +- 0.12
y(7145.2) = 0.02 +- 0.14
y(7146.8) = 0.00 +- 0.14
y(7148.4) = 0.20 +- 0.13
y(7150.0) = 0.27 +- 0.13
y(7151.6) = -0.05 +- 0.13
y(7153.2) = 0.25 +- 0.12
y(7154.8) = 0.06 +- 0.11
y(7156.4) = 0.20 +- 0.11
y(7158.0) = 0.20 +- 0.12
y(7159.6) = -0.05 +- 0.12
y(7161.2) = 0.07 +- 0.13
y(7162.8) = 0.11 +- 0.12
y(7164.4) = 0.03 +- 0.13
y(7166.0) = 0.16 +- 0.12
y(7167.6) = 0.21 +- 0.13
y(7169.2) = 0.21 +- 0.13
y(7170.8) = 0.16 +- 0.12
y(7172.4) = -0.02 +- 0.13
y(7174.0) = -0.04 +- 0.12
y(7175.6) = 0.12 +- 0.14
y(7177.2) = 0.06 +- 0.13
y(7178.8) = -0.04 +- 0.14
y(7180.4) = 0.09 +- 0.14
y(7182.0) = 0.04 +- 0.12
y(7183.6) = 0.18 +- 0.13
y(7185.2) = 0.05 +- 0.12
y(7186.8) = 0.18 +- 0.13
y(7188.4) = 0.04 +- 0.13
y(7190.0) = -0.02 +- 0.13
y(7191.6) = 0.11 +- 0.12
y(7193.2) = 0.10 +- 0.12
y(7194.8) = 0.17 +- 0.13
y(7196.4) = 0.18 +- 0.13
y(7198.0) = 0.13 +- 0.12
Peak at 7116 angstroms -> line [O II]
